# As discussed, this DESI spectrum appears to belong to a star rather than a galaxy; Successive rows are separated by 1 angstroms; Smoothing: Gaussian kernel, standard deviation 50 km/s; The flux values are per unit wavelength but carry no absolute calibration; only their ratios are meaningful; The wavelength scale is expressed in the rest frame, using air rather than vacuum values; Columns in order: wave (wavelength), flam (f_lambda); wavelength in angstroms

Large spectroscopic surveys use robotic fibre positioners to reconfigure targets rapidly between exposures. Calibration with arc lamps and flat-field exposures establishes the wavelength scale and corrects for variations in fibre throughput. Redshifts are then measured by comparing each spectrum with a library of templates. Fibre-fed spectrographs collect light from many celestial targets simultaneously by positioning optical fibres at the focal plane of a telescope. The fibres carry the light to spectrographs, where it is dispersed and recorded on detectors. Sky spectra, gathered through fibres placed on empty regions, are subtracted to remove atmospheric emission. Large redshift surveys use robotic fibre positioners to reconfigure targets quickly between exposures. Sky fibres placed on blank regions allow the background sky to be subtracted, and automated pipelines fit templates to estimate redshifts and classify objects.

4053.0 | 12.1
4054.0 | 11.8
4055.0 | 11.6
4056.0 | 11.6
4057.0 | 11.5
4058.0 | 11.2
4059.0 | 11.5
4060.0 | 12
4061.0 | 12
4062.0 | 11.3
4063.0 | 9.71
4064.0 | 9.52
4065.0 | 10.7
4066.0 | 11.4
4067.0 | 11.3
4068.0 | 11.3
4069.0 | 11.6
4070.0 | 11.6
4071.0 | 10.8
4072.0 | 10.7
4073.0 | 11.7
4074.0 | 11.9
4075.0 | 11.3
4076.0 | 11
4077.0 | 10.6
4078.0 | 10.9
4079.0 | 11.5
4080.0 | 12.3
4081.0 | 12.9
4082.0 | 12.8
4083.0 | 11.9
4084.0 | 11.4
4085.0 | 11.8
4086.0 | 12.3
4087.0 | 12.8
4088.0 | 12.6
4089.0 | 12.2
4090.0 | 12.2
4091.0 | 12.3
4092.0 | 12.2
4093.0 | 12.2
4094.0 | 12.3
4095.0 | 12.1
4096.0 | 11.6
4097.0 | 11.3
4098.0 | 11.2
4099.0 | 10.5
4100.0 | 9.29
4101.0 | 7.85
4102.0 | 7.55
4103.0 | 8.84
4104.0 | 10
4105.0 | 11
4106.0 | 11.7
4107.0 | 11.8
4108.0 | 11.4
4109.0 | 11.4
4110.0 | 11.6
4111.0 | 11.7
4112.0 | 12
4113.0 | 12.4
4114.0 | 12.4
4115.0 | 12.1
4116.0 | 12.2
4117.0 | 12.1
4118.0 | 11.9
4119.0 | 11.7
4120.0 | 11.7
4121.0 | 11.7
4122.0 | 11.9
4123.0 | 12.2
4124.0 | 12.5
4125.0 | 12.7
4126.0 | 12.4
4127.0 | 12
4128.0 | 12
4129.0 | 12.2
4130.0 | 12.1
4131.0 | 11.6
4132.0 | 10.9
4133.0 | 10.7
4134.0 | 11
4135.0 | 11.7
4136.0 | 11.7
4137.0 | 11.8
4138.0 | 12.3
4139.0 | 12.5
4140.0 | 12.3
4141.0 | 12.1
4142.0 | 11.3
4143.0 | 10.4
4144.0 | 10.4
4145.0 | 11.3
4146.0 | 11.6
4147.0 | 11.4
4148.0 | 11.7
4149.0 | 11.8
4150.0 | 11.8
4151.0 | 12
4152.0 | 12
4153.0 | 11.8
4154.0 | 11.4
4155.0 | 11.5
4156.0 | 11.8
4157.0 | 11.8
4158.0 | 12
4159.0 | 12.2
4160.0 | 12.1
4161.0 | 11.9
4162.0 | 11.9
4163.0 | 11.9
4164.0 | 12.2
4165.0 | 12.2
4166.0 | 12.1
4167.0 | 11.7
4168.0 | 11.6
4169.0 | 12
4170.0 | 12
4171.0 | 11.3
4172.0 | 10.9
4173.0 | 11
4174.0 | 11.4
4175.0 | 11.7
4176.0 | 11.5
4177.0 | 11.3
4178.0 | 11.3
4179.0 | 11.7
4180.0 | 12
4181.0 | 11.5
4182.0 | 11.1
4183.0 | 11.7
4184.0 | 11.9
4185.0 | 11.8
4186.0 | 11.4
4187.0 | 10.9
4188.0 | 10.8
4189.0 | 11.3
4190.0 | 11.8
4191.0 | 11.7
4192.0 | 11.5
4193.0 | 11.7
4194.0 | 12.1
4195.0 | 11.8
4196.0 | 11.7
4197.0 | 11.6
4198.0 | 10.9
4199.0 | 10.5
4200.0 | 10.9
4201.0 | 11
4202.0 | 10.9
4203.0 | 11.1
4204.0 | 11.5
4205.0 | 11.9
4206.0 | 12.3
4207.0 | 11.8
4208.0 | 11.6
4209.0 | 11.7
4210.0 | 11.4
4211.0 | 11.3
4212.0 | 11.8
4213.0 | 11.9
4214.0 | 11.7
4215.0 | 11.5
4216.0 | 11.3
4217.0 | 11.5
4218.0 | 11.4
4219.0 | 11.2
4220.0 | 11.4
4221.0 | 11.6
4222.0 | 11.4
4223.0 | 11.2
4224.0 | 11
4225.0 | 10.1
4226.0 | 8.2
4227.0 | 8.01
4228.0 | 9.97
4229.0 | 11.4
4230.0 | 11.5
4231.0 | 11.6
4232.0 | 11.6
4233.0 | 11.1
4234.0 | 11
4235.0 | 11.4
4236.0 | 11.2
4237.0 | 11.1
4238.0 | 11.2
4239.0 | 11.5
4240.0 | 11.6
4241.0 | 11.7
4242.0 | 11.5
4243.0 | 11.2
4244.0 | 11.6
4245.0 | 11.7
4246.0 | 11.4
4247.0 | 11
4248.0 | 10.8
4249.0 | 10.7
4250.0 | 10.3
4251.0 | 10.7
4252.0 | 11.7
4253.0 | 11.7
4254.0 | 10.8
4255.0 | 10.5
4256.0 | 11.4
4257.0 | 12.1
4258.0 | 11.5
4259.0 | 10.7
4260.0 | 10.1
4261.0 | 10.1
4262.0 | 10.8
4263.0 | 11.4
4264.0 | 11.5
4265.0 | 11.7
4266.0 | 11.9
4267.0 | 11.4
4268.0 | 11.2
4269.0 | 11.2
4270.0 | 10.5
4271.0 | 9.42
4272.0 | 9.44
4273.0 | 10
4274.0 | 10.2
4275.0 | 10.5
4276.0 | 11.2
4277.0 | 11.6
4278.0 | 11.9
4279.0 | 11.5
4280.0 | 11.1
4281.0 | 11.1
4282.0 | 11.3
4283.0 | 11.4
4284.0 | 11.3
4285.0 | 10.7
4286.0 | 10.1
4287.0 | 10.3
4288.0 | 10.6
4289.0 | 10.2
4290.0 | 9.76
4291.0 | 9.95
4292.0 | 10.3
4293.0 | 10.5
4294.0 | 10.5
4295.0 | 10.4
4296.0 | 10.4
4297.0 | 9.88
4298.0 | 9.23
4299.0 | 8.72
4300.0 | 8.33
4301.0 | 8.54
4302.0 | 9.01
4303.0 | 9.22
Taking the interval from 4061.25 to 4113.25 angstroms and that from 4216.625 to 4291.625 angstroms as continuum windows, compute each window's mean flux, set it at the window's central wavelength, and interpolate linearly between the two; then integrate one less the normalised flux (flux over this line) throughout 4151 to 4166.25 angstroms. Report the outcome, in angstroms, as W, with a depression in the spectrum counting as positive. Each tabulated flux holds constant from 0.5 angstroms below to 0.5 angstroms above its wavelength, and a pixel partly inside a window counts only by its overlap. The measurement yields -1.04 angstroms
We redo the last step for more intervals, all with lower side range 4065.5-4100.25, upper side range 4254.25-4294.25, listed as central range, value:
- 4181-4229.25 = -0.5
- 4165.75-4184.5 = -0.5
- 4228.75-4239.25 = -0.3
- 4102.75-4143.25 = -0.9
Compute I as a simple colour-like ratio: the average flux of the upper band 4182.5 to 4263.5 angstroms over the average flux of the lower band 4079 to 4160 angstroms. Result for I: 0.96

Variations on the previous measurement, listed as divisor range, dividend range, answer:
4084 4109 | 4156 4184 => 1.04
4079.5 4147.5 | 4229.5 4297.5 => 0.94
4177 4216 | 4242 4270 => 0.97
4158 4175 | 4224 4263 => 0.93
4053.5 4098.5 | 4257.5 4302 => 0.91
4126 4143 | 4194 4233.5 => 0.95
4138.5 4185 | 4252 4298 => 0.92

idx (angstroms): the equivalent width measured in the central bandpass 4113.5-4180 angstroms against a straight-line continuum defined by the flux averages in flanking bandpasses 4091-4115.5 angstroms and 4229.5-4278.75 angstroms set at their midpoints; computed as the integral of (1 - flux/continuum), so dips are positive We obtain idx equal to -3.9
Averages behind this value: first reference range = 11.1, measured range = 11.8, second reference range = 11.1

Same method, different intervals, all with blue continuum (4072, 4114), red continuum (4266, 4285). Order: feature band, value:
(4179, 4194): -0.5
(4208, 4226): -0.3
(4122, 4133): -0.6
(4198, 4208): -0.2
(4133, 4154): -0.6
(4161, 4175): -0.6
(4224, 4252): 0.2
